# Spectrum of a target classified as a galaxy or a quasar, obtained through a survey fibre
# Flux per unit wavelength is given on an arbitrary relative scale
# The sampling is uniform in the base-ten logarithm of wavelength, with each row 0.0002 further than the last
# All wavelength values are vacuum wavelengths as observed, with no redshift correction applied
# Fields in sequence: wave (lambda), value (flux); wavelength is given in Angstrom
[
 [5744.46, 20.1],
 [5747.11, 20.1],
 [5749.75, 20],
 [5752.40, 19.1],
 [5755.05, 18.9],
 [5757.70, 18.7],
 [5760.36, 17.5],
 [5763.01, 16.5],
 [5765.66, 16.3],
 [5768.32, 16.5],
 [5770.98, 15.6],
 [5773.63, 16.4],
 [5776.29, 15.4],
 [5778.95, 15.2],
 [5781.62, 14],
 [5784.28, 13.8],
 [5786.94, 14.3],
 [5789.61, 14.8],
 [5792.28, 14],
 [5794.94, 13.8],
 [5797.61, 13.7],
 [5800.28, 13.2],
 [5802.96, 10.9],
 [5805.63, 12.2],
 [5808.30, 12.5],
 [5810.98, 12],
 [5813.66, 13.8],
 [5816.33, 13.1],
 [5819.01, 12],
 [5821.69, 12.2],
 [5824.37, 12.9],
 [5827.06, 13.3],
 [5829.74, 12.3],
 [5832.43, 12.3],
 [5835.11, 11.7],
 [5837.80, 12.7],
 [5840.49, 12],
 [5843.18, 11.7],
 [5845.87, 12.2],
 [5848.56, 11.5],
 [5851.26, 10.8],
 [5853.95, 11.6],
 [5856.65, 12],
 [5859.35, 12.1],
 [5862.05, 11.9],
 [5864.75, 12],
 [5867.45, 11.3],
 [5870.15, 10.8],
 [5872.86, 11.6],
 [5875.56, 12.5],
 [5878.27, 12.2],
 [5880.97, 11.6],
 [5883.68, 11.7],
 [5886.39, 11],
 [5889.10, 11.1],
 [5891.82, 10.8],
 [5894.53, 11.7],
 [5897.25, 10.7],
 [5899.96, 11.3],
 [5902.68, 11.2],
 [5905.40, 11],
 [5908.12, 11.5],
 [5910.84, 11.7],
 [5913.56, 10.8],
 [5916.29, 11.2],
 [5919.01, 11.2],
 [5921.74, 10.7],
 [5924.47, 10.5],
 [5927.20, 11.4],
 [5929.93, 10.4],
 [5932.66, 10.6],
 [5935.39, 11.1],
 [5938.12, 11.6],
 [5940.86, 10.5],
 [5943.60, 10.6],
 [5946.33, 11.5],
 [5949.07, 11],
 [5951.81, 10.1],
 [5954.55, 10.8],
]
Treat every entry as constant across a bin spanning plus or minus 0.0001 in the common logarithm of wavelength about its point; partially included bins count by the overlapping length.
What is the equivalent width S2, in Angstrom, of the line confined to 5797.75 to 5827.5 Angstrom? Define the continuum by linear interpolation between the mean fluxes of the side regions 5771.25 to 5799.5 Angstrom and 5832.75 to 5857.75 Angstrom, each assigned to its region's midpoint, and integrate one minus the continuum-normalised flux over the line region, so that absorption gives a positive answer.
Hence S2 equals 1.6 Angstrom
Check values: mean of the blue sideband 14.6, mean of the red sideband 11.8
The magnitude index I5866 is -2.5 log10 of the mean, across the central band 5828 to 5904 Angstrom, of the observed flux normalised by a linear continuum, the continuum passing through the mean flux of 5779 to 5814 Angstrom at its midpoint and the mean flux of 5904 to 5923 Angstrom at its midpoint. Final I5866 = 0.035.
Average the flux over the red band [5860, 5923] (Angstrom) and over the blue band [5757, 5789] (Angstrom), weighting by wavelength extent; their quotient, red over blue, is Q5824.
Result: 0.7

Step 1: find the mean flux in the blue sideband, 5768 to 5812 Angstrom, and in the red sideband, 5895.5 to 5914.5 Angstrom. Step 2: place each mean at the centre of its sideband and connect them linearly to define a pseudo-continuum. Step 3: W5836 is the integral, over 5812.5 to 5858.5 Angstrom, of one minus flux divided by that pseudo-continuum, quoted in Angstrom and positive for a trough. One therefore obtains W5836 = 2.30 Angstrom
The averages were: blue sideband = 14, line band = 12.2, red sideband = 11.2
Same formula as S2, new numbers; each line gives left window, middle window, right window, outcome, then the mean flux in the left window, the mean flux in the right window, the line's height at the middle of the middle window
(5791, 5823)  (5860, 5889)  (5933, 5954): 0.5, 12.8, 10.9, 11.9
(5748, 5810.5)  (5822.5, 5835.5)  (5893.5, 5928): 1.1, 15.3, 11.1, 13.7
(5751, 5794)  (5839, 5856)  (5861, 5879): 1.4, 16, 11.7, 12.7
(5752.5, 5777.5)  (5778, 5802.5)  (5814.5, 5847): 2.0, 17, 12.4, 15.2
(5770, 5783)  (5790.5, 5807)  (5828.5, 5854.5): 1.3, 15.3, 11.9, 14.1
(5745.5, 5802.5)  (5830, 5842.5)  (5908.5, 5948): 1.6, 16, 11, 14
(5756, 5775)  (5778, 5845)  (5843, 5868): 5.8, 16.8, 11.7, 14.2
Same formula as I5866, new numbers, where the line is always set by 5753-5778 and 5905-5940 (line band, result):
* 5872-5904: 0.08 mag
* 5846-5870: 0.16 mag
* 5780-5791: 0.14 mag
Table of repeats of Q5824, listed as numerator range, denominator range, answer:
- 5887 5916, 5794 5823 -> 0.88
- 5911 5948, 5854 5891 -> 0.94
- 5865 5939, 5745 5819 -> 0.74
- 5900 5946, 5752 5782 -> 0.66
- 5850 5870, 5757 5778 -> 0.70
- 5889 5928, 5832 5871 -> 0.94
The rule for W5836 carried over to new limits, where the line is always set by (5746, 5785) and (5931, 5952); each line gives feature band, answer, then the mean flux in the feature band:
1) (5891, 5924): 2.56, 11.1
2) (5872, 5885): 1.14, 11.9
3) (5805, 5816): 1.94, 12.7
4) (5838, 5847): 1.42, 12.1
